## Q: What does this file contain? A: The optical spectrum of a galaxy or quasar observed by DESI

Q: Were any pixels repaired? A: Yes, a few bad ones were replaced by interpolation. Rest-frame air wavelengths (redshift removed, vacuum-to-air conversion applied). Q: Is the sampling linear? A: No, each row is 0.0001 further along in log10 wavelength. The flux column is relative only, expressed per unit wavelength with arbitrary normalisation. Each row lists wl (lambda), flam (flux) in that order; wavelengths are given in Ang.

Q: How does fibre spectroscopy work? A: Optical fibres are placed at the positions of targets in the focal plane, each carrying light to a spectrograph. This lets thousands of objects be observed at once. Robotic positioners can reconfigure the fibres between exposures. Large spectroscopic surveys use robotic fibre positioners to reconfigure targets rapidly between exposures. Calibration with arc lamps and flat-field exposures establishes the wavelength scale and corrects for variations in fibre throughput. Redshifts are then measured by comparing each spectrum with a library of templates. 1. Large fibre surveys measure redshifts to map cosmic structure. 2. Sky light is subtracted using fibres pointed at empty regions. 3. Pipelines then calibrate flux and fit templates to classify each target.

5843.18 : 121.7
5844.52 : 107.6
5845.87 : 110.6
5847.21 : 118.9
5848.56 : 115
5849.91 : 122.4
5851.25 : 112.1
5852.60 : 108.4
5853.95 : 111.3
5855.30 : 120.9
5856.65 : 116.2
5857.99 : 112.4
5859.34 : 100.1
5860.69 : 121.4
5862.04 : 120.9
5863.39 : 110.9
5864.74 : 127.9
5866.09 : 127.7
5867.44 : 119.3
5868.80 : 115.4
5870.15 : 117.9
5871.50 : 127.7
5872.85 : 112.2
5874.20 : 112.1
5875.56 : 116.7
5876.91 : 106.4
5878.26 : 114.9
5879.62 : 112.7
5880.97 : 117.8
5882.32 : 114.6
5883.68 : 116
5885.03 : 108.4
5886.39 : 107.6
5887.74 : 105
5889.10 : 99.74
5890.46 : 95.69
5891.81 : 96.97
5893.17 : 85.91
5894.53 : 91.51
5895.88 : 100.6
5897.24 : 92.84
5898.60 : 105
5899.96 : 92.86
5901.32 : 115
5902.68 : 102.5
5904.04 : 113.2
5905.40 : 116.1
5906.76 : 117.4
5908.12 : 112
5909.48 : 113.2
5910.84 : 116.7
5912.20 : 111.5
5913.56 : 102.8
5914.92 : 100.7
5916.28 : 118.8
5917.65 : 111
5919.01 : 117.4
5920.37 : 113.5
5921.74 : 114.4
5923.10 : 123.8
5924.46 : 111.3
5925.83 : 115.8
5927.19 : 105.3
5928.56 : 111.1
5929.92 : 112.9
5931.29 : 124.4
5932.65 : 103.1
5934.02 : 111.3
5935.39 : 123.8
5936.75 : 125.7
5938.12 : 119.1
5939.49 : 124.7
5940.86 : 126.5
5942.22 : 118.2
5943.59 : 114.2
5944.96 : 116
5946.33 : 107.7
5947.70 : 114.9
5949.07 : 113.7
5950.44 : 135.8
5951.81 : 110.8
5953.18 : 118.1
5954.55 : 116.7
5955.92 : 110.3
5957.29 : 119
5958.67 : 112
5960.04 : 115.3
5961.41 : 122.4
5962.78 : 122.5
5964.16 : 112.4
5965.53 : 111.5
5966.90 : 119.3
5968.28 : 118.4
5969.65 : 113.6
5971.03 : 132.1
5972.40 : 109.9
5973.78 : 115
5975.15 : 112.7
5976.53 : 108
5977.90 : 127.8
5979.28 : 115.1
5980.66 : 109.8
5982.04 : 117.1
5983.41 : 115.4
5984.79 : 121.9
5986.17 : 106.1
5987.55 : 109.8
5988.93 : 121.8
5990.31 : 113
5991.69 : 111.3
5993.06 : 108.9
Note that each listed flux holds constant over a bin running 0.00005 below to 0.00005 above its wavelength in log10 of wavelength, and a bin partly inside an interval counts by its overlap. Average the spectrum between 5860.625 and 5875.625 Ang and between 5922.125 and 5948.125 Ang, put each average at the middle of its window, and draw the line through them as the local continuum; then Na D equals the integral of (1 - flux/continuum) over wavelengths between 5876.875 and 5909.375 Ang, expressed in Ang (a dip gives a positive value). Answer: 3.33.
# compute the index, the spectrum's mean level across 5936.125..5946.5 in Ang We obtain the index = 119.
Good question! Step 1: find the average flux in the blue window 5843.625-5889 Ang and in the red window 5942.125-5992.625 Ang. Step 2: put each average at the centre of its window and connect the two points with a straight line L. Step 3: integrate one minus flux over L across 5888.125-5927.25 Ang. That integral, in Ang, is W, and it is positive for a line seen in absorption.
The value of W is 2.6 Ang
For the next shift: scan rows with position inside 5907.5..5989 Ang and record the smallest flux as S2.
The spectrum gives 100.7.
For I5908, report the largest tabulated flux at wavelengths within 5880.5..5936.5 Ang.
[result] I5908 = 124.4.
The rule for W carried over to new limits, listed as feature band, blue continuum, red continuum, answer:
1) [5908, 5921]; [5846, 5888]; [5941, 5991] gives 0.4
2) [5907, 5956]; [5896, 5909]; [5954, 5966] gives -1.6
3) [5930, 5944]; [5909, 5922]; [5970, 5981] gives -0.7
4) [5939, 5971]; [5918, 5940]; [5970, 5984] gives -0.4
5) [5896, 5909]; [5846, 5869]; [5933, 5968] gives 1.1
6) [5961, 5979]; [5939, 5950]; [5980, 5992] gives -0.3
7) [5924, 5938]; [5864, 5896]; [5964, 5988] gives -0.2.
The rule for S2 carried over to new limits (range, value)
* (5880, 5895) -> 85.91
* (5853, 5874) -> 100.1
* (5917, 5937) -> 103.1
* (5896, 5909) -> 92.84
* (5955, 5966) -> 110.3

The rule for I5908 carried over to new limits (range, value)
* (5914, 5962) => 135.8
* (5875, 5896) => 117.8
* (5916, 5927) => 123.8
